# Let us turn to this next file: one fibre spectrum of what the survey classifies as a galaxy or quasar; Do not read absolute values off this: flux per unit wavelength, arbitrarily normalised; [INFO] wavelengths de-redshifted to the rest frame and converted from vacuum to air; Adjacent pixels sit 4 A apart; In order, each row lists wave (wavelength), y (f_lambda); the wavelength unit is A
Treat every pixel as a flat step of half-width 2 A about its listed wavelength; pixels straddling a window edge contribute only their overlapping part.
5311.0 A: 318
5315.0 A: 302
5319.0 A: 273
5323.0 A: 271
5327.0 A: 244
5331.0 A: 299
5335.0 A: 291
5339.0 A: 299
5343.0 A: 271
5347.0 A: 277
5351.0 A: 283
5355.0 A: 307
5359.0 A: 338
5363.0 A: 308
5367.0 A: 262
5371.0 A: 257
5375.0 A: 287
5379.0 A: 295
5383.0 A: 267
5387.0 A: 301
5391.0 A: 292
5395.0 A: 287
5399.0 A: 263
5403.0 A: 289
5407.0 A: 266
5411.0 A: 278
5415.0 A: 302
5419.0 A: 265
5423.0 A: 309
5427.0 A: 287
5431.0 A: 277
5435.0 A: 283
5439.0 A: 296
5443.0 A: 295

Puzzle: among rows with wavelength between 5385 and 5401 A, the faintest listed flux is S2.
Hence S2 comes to 263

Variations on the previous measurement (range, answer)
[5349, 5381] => 257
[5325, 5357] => 244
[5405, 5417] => 266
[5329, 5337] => 291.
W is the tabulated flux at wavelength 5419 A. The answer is 265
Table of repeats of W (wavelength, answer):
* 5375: 287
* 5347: 277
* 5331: 299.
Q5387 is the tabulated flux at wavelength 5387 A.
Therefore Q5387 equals 301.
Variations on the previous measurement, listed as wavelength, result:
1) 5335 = 291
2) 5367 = 262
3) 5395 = 287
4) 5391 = 292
